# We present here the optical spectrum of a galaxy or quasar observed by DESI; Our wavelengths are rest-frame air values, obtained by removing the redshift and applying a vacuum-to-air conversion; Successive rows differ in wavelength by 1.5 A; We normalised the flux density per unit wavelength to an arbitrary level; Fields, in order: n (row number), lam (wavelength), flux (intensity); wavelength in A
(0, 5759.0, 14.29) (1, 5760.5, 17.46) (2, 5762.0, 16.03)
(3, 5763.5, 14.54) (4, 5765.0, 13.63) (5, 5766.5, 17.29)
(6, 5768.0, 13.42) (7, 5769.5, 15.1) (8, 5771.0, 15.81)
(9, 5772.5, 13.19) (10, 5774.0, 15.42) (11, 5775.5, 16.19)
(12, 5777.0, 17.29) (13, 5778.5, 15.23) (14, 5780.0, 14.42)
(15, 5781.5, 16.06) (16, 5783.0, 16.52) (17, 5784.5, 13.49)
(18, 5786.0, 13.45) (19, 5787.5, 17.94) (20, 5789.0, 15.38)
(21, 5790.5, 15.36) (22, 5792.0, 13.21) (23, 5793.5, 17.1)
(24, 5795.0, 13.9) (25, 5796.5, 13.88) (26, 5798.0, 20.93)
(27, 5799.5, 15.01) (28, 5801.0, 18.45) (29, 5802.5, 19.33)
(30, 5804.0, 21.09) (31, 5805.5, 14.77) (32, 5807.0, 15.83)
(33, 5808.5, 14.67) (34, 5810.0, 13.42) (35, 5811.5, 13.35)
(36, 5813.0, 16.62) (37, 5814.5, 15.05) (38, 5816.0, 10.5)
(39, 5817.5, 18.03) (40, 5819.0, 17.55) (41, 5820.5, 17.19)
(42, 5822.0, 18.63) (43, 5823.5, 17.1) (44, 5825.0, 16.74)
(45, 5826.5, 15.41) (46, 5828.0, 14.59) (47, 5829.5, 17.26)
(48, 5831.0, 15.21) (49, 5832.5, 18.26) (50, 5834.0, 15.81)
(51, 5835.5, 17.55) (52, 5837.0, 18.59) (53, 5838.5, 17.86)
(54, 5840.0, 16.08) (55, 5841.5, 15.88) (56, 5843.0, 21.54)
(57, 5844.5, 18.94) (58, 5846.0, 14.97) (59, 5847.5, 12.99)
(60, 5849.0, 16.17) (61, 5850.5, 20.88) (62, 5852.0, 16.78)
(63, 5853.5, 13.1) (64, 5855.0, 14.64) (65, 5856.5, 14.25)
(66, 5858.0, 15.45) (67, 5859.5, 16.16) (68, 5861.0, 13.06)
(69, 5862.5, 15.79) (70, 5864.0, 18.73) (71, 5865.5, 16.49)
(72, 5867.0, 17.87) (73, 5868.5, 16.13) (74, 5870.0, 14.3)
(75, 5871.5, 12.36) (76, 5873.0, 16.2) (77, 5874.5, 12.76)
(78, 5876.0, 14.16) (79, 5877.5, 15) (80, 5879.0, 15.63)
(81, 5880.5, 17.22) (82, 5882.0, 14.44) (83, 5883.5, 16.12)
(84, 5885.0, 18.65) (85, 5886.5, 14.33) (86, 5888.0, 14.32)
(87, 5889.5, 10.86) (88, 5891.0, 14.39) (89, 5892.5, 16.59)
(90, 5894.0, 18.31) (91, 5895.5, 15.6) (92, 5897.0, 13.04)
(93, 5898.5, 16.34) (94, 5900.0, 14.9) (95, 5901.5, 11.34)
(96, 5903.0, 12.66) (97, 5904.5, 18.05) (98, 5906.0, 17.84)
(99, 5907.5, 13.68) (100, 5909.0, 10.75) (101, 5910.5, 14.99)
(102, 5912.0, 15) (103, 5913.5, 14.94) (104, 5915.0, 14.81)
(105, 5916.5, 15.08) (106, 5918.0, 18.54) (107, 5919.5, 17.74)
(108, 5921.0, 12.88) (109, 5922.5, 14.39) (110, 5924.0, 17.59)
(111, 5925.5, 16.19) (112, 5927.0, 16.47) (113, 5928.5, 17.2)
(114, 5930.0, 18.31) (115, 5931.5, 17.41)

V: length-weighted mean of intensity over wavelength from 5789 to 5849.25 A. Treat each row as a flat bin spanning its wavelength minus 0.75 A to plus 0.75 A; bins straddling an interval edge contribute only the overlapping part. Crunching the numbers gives 16.4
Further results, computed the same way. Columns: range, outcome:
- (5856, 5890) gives 15.3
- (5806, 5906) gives 15.8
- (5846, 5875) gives 15.5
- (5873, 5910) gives 14.9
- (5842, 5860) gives 16.3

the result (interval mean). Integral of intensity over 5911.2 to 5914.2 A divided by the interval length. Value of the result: 15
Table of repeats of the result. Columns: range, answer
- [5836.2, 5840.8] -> 17.5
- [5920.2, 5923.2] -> 13.7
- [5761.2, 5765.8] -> 14.8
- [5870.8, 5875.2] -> 13.8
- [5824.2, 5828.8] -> 15.6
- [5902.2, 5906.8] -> 16.1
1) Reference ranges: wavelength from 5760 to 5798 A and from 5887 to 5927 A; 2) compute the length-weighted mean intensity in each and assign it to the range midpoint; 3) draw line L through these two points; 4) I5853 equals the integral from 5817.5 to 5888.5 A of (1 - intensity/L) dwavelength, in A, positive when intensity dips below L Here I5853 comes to -4.7 A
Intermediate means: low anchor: 15.3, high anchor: 15.1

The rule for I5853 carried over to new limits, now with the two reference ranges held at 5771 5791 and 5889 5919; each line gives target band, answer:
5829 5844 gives -2.2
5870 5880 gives 0.4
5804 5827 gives -0.9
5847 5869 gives -1.2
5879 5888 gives -0.6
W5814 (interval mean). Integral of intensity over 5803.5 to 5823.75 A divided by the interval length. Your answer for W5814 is 15.9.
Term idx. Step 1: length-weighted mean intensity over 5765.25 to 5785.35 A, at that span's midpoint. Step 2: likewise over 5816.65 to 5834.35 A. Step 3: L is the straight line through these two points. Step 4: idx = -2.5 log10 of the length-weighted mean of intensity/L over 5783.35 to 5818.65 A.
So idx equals 0.02 mag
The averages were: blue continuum 15.3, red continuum 16.8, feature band 15.7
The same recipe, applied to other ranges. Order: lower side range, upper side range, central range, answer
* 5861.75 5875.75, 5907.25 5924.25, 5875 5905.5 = 0.015 mag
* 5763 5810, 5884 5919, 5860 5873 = -0.028 mag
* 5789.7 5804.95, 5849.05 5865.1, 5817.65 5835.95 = -0.029 mag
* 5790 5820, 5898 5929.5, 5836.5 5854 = -0.087 mag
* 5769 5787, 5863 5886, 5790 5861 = -0.055 mag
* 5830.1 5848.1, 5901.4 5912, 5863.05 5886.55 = -0.003 mag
